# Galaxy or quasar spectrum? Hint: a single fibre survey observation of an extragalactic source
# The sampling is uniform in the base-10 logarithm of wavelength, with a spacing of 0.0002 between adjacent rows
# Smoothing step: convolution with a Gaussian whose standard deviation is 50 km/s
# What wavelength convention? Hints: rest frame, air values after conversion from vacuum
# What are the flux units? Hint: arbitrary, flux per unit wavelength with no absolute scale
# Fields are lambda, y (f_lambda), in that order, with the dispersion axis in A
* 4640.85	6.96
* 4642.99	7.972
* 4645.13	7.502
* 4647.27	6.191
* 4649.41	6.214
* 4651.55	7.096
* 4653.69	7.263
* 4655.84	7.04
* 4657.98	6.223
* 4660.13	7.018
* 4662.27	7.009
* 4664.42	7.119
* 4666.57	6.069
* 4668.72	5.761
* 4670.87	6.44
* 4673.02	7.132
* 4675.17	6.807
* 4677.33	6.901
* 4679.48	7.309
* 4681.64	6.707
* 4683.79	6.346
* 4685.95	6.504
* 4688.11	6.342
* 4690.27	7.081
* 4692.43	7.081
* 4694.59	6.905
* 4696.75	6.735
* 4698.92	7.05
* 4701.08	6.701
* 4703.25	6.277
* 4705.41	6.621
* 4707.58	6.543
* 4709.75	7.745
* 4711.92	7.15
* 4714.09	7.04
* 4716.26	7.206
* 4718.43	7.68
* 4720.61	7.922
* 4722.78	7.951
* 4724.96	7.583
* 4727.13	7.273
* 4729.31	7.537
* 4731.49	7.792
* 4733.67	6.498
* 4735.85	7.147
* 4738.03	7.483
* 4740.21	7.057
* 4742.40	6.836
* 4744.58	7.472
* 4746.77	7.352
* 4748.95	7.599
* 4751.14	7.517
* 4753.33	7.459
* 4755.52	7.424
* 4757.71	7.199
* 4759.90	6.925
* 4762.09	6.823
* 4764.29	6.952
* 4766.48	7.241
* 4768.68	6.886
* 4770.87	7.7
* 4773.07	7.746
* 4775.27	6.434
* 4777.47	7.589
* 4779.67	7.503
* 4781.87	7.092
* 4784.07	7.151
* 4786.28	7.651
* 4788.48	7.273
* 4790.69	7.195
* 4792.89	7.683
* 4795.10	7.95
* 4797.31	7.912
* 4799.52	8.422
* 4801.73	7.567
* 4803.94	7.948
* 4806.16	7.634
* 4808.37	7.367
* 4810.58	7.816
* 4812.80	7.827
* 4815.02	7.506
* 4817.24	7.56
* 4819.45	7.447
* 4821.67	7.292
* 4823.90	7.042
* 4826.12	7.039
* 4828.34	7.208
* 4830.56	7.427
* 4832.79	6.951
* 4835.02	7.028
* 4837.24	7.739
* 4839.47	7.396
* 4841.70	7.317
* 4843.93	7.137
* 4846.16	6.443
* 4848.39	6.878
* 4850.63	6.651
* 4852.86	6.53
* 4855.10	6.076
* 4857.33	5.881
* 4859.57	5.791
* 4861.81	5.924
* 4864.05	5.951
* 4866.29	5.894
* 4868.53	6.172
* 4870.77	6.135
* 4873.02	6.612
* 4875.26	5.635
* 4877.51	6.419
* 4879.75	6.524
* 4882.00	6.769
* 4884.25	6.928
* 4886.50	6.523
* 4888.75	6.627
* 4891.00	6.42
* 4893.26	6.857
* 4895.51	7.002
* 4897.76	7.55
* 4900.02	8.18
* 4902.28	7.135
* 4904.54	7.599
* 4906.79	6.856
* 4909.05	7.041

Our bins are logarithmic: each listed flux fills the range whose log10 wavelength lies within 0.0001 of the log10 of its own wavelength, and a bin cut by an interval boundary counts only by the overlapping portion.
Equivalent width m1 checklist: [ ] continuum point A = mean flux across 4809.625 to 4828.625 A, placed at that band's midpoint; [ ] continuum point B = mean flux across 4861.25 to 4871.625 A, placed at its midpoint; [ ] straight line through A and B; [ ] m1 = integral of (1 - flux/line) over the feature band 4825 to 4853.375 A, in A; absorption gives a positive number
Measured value -1.0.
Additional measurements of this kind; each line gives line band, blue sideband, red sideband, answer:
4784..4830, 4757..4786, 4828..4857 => -3.2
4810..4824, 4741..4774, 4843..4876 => -1.8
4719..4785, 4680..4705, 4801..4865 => -4.4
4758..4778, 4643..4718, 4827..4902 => -1.1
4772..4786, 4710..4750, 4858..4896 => -0.5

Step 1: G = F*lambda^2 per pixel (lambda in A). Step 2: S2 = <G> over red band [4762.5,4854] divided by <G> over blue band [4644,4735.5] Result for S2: 1.11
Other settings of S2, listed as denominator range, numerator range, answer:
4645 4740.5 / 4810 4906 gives 1.06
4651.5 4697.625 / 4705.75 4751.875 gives 1.11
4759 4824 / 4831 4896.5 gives 0.91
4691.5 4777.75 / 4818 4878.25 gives 0.97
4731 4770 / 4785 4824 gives 1.08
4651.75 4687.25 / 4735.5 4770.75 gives 1.11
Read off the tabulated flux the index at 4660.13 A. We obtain 7.018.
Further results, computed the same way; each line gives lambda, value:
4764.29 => 6.952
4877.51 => 6.419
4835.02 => 7.028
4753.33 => 7.459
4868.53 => 6.172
